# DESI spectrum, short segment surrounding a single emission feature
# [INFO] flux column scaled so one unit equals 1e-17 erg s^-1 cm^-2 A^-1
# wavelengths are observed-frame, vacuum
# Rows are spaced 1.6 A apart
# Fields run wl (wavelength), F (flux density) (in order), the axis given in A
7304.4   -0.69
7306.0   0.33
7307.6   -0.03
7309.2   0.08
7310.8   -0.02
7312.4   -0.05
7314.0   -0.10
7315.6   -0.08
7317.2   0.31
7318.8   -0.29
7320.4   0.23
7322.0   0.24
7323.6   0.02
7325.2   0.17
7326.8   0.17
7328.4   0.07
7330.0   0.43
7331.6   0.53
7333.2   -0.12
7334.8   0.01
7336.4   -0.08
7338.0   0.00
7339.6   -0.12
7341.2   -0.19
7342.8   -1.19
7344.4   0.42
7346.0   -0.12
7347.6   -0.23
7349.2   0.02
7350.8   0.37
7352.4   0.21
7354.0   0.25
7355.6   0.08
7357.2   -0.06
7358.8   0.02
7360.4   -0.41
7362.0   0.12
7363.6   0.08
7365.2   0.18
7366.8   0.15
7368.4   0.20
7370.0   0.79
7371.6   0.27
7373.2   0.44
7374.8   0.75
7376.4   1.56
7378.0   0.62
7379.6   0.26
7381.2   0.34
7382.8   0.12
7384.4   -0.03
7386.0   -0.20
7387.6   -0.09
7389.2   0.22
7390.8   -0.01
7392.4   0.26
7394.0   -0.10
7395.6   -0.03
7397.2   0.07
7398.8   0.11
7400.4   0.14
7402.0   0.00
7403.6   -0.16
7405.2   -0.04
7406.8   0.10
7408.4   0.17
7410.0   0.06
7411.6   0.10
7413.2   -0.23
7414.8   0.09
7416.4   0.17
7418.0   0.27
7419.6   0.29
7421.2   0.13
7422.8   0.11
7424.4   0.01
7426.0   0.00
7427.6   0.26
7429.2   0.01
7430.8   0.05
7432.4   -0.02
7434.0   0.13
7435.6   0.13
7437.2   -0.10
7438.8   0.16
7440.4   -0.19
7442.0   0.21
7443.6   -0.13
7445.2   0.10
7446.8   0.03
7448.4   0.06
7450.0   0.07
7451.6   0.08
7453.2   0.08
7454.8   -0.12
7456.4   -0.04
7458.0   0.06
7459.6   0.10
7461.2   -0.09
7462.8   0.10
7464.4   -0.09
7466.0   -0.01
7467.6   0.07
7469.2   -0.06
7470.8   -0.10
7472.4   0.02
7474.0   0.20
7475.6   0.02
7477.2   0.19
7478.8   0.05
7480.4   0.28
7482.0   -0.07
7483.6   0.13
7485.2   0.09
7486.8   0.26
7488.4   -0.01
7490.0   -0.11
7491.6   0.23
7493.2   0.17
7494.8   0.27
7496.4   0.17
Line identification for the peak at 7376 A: [O II] 3727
